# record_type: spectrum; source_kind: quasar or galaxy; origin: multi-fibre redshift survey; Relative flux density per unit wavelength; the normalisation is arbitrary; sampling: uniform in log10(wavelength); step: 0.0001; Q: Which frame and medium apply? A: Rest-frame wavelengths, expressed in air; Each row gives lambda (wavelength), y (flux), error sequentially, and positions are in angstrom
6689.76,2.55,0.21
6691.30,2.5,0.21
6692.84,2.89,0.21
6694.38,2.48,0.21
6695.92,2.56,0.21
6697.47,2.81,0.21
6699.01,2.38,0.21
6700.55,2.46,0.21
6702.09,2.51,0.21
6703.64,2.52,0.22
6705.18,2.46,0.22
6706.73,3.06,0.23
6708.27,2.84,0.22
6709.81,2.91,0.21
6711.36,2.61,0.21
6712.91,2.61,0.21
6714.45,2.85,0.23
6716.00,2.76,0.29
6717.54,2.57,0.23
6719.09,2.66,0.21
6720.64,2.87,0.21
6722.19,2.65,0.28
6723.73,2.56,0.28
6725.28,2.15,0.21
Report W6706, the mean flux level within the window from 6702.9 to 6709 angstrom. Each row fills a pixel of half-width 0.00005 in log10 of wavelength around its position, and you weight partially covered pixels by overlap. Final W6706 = 2.72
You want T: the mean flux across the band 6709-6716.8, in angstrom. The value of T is 2.75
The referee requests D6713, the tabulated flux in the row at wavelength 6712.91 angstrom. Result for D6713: 2.61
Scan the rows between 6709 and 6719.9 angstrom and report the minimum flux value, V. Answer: 2.57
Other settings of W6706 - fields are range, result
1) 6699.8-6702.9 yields 2.48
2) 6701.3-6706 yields 2.5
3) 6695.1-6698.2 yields 2.67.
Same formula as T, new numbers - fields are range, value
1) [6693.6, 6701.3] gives 2.54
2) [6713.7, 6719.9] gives 2.71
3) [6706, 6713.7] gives 2.81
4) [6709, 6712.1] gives 2.76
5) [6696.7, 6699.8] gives 2.6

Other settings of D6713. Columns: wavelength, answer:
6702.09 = 2.51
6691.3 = 2.5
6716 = 2.76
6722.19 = 2.65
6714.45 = 2.85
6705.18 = 2.46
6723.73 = 2.56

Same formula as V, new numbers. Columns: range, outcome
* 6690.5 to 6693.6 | 2.5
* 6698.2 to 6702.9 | 2.38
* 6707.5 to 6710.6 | 2.84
